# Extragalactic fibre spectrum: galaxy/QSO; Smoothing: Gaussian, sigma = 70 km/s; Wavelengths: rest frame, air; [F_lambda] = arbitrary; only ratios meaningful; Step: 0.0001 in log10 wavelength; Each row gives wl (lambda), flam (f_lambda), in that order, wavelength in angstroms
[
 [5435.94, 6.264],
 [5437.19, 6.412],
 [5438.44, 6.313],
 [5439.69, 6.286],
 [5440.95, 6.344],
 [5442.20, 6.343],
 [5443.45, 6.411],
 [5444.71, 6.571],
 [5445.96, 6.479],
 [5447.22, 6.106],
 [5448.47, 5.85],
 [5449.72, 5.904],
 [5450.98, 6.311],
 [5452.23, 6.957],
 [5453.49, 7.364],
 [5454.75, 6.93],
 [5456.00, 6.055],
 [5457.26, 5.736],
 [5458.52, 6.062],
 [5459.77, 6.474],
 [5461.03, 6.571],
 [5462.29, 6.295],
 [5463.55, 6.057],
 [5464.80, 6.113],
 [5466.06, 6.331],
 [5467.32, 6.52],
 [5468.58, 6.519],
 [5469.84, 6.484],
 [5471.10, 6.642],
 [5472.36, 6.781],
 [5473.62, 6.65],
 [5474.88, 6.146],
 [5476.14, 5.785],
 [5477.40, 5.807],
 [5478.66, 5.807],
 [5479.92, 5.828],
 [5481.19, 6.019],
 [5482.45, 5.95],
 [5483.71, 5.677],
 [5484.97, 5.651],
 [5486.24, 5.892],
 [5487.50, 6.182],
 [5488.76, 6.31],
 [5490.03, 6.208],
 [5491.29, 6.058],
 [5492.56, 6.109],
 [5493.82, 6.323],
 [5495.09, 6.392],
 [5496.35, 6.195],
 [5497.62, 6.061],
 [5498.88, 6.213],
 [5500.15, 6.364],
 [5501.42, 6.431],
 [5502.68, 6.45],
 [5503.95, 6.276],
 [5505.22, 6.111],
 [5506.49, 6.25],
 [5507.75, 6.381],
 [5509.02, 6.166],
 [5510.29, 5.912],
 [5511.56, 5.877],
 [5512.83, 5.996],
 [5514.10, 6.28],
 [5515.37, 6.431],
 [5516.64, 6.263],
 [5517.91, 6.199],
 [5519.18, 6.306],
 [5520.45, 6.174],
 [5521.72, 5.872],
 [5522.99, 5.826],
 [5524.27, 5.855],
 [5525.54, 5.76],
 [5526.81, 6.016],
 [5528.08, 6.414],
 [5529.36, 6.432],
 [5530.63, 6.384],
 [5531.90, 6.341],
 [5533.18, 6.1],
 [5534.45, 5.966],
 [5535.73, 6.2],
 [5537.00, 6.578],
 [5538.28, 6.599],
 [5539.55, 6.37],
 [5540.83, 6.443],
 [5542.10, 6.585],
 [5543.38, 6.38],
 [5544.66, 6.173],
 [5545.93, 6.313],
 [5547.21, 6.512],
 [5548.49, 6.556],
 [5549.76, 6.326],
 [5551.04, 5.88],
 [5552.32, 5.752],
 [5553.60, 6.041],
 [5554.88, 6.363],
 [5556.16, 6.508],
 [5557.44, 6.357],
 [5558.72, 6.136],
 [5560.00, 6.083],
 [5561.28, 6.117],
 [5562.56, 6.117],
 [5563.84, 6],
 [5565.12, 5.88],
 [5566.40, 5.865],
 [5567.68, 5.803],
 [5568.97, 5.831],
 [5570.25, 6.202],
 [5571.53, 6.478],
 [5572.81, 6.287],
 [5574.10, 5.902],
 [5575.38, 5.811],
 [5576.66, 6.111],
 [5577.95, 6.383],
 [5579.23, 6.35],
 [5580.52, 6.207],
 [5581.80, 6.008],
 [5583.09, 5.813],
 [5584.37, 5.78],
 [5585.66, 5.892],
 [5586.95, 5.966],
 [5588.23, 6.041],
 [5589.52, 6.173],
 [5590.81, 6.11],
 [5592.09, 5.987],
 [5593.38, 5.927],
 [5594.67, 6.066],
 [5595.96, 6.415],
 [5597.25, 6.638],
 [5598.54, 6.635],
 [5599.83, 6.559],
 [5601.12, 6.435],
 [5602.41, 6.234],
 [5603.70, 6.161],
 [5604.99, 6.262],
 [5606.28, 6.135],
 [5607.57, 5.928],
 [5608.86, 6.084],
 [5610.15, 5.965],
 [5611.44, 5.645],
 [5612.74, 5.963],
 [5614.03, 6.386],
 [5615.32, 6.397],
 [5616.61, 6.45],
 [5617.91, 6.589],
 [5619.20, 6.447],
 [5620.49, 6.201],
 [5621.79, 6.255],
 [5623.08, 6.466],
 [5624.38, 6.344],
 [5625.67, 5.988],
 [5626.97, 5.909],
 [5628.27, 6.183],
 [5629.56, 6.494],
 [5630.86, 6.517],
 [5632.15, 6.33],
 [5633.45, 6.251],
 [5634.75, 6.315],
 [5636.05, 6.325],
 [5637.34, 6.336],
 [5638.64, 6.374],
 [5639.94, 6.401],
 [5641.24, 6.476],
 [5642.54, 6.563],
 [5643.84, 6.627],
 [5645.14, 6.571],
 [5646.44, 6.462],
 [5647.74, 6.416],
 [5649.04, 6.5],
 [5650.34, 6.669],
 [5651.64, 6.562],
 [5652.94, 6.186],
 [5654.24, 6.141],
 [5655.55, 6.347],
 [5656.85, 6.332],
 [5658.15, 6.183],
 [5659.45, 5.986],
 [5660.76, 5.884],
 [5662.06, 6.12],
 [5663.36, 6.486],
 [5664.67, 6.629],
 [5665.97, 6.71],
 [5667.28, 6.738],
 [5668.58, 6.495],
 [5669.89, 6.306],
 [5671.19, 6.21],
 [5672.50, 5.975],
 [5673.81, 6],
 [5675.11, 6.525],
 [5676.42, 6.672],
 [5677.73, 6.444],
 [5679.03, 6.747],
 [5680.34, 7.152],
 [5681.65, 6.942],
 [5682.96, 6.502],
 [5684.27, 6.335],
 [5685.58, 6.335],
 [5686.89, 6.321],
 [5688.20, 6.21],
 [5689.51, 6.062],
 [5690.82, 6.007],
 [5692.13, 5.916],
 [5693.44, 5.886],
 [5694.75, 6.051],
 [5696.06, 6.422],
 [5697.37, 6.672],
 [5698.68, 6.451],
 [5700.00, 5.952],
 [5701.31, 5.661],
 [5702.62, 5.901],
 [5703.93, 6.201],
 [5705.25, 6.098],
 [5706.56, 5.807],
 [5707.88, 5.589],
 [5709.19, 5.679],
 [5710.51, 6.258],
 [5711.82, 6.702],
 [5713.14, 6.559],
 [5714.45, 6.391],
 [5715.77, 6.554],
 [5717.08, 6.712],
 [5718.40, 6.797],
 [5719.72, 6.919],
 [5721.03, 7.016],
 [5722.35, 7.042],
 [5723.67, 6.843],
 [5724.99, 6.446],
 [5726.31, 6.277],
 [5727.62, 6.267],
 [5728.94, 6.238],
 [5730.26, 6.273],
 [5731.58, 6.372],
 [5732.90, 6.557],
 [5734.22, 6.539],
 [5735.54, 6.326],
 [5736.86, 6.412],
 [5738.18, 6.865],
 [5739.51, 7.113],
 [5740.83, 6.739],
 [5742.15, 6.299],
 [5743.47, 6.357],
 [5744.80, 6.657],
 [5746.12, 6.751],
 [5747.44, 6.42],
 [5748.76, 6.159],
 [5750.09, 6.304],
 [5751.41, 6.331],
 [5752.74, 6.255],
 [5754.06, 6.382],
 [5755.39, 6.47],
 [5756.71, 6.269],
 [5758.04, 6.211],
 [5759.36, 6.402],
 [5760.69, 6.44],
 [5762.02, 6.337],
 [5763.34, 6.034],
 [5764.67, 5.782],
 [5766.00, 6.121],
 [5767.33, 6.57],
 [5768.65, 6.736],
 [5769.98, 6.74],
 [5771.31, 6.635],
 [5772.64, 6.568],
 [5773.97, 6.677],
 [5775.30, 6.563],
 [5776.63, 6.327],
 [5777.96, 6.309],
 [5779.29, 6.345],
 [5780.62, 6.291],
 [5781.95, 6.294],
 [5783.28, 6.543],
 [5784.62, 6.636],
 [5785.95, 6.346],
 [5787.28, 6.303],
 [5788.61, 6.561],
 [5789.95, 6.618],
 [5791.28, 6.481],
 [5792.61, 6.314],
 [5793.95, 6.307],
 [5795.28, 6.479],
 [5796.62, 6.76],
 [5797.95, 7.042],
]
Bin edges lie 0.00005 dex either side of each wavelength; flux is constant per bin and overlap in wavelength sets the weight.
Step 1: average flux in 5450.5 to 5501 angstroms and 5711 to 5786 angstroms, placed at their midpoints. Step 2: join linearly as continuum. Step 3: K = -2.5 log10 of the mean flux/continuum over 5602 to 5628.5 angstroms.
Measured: 0.03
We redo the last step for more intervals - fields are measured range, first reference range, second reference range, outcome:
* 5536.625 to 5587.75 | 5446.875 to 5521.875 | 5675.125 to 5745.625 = 0.021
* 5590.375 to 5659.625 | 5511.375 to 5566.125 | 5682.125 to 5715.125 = -0.021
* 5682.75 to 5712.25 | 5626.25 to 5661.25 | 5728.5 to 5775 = 0.047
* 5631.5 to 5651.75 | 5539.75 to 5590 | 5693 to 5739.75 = -0.031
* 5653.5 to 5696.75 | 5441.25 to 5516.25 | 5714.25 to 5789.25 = 0.013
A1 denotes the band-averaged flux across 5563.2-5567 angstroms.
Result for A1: 5.92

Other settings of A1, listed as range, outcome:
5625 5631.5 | 6.22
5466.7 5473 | 6.59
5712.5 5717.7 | 6.56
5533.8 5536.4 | 6.1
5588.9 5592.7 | 6.1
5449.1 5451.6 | 6.1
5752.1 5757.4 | 6.34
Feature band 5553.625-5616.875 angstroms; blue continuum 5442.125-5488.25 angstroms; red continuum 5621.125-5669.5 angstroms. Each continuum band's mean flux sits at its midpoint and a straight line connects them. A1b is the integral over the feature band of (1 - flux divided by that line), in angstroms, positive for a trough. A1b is 1.9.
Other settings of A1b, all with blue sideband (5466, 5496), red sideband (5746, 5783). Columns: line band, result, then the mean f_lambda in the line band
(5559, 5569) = 0.4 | 5.98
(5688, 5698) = 0.3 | 6.15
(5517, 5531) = 0.2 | 6.11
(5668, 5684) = -0.5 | 6.49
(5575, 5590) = 0.5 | 6.05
